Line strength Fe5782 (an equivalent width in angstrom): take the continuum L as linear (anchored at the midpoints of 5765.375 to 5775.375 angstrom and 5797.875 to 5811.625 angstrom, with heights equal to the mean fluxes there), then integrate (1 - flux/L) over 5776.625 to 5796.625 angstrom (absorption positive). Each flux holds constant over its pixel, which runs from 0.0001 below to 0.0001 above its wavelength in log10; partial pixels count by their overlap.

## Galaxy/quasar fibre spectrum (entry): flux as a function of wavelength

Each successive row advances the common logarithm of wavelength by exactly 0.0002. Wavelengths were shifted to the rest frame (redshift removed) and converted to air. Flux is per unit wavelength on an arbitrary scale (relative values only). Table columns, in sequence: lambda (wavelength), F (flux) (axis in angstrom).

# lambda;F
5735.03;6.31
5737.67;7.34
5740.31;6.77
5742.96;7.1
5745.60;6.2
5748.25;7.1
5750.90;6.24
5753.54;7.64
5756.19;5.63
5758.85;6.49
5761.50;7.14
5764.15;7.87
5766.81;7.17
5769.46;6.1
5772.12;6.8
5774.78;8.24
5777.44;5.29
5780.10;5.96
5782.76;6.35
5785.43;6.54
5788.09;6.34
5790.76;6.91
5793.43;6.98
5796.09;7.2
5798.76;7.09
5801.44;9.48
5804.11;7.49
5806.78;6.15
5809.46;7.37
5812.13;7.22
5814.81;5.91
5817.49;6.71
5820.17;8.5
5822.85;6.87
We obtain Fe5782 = 2.2 angstrom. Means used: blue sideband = 7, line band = 6.45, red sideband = 7.51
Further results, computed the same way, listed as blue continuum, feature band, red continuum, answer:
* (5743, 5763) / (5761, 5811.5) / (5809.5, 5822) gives -0.5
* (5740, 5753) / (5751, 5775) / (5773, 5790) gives -1.1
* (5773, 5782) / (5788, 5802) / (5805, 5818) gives -1.5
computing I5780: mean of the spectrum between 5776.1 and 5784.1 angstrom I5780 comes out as 5.87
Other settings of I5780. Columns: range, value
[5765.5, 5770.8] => 6.64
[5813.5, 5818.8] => 6.31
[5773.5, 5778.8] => 6.75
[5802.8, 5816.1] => 6.83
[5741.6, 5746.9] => 6.65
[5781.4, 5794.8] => 6.63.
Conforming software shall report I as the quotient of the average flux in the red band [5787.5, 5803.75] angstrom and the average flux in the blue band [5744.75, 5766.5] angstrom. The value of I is 1.1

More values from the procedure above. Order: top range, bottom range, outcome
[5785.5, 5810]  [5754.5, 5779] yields 1.06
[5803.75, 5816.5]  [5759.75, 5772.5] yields 0.97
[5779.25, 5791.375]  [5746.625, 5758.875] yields 0.97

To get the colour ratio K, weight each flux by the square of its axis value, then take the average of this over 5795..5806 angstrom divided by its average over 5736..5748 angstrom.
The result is 1.2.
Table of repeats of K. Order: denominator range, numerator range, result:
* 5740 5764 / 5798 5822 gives 1.11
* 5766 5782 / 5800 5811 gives 1.17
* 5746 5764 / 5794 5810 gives 1.12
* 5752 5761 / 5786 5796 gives 1.04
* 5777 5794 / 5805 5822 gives 1.11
